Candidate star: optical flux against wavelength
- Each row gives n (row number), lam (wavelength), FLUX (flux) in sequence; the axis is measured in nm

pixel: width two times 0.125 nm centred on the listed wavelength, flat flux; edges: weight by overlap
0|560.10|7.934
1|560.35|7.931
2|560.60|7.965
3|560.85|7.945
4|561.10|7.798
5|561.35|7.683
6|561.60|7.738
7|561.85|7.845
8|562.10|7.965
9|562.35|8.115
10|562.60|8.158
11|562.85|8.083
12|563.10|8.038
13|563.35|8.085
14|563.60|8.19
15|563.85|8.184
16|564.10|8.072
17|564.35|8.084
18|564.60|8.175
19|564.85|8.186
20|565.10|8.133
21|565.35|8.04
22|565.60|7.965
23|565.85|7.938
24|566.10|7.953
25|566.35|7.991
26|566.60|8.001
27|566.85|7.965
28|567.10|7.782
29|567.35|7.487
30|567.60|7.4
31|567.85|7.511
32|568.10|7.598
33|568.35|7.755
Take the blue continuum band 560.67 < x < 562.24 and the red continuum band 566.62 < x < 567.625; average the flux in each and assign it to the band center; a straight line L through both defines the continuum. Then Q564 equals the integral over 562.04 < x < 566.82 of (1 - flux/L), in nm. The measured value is -0.18 nm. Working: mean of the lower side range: 7.84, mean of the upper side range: 7.72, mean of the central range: 8.07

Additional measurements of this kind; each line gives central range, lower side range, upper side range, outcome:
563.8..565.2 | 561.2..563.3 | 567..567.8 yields -0.06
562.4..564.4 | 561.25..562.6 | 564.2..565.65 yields -0.03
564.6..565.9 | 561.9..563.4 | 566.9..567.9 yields -0.05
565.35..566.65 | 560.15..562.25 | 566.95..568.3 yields -0.06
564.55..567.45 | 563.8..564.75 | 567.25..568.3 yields -0.05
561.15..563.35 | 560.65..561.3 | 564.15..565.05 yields 0.00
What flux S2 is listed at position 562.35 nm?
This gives 8.115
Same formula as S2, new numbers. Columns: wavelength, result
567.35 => 7.487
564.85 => 8.186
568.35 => 7.755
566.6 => 8.001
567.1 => 7.782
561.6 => 7.738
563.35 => 8.085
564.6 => 8.175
